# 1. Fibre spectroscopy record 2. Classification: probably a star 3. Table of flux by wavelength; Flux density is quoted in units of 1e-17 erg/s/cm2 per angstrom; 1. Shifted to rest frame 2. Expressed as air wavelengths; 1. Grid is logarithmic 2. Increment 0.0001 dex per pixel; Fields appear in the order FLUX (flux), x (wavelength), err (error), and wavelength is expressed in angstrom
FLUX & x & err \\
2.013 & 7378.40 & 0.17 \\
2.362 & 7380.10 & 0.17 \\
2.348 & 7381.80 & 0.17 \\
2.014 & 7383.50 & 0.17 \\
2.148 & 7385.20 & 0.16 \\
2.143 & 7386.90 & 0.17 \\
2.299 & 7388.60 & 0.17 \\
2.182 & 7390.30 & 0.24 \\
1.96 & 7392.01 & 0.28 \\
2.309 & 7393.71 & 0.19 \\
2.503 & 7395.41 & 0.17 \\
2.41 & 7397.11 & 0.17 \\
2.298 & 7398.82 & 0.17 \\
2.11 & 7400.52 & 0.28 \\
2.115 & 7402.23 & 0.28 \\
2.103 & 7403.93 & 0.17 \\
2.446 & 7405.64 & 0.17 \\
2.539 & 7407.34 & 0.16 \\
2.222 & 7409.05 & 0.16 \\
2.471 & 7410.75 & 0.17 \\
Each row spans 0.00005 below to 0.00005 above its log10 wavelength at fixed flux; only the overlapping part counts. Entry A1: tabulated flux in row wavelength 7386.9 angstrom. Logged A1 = 2.143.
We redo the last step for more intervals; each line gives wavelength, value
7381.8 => 2.348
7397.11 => 2.41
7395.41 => 2.503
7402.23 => 2.115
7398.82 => 2.298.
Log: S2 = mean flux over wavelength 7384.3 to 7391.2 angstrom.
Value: 2.19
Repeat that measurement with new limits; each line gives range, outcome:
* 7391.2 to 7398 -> 2.3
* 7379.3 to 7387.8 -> 2.2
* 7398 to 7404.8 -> 2.16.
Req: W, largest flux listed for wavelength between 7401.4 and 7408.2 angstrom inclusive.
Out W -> 2.539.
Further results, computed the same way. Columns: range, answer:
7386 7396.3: 2.503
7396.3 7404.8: 2.41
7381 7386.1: 2.348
